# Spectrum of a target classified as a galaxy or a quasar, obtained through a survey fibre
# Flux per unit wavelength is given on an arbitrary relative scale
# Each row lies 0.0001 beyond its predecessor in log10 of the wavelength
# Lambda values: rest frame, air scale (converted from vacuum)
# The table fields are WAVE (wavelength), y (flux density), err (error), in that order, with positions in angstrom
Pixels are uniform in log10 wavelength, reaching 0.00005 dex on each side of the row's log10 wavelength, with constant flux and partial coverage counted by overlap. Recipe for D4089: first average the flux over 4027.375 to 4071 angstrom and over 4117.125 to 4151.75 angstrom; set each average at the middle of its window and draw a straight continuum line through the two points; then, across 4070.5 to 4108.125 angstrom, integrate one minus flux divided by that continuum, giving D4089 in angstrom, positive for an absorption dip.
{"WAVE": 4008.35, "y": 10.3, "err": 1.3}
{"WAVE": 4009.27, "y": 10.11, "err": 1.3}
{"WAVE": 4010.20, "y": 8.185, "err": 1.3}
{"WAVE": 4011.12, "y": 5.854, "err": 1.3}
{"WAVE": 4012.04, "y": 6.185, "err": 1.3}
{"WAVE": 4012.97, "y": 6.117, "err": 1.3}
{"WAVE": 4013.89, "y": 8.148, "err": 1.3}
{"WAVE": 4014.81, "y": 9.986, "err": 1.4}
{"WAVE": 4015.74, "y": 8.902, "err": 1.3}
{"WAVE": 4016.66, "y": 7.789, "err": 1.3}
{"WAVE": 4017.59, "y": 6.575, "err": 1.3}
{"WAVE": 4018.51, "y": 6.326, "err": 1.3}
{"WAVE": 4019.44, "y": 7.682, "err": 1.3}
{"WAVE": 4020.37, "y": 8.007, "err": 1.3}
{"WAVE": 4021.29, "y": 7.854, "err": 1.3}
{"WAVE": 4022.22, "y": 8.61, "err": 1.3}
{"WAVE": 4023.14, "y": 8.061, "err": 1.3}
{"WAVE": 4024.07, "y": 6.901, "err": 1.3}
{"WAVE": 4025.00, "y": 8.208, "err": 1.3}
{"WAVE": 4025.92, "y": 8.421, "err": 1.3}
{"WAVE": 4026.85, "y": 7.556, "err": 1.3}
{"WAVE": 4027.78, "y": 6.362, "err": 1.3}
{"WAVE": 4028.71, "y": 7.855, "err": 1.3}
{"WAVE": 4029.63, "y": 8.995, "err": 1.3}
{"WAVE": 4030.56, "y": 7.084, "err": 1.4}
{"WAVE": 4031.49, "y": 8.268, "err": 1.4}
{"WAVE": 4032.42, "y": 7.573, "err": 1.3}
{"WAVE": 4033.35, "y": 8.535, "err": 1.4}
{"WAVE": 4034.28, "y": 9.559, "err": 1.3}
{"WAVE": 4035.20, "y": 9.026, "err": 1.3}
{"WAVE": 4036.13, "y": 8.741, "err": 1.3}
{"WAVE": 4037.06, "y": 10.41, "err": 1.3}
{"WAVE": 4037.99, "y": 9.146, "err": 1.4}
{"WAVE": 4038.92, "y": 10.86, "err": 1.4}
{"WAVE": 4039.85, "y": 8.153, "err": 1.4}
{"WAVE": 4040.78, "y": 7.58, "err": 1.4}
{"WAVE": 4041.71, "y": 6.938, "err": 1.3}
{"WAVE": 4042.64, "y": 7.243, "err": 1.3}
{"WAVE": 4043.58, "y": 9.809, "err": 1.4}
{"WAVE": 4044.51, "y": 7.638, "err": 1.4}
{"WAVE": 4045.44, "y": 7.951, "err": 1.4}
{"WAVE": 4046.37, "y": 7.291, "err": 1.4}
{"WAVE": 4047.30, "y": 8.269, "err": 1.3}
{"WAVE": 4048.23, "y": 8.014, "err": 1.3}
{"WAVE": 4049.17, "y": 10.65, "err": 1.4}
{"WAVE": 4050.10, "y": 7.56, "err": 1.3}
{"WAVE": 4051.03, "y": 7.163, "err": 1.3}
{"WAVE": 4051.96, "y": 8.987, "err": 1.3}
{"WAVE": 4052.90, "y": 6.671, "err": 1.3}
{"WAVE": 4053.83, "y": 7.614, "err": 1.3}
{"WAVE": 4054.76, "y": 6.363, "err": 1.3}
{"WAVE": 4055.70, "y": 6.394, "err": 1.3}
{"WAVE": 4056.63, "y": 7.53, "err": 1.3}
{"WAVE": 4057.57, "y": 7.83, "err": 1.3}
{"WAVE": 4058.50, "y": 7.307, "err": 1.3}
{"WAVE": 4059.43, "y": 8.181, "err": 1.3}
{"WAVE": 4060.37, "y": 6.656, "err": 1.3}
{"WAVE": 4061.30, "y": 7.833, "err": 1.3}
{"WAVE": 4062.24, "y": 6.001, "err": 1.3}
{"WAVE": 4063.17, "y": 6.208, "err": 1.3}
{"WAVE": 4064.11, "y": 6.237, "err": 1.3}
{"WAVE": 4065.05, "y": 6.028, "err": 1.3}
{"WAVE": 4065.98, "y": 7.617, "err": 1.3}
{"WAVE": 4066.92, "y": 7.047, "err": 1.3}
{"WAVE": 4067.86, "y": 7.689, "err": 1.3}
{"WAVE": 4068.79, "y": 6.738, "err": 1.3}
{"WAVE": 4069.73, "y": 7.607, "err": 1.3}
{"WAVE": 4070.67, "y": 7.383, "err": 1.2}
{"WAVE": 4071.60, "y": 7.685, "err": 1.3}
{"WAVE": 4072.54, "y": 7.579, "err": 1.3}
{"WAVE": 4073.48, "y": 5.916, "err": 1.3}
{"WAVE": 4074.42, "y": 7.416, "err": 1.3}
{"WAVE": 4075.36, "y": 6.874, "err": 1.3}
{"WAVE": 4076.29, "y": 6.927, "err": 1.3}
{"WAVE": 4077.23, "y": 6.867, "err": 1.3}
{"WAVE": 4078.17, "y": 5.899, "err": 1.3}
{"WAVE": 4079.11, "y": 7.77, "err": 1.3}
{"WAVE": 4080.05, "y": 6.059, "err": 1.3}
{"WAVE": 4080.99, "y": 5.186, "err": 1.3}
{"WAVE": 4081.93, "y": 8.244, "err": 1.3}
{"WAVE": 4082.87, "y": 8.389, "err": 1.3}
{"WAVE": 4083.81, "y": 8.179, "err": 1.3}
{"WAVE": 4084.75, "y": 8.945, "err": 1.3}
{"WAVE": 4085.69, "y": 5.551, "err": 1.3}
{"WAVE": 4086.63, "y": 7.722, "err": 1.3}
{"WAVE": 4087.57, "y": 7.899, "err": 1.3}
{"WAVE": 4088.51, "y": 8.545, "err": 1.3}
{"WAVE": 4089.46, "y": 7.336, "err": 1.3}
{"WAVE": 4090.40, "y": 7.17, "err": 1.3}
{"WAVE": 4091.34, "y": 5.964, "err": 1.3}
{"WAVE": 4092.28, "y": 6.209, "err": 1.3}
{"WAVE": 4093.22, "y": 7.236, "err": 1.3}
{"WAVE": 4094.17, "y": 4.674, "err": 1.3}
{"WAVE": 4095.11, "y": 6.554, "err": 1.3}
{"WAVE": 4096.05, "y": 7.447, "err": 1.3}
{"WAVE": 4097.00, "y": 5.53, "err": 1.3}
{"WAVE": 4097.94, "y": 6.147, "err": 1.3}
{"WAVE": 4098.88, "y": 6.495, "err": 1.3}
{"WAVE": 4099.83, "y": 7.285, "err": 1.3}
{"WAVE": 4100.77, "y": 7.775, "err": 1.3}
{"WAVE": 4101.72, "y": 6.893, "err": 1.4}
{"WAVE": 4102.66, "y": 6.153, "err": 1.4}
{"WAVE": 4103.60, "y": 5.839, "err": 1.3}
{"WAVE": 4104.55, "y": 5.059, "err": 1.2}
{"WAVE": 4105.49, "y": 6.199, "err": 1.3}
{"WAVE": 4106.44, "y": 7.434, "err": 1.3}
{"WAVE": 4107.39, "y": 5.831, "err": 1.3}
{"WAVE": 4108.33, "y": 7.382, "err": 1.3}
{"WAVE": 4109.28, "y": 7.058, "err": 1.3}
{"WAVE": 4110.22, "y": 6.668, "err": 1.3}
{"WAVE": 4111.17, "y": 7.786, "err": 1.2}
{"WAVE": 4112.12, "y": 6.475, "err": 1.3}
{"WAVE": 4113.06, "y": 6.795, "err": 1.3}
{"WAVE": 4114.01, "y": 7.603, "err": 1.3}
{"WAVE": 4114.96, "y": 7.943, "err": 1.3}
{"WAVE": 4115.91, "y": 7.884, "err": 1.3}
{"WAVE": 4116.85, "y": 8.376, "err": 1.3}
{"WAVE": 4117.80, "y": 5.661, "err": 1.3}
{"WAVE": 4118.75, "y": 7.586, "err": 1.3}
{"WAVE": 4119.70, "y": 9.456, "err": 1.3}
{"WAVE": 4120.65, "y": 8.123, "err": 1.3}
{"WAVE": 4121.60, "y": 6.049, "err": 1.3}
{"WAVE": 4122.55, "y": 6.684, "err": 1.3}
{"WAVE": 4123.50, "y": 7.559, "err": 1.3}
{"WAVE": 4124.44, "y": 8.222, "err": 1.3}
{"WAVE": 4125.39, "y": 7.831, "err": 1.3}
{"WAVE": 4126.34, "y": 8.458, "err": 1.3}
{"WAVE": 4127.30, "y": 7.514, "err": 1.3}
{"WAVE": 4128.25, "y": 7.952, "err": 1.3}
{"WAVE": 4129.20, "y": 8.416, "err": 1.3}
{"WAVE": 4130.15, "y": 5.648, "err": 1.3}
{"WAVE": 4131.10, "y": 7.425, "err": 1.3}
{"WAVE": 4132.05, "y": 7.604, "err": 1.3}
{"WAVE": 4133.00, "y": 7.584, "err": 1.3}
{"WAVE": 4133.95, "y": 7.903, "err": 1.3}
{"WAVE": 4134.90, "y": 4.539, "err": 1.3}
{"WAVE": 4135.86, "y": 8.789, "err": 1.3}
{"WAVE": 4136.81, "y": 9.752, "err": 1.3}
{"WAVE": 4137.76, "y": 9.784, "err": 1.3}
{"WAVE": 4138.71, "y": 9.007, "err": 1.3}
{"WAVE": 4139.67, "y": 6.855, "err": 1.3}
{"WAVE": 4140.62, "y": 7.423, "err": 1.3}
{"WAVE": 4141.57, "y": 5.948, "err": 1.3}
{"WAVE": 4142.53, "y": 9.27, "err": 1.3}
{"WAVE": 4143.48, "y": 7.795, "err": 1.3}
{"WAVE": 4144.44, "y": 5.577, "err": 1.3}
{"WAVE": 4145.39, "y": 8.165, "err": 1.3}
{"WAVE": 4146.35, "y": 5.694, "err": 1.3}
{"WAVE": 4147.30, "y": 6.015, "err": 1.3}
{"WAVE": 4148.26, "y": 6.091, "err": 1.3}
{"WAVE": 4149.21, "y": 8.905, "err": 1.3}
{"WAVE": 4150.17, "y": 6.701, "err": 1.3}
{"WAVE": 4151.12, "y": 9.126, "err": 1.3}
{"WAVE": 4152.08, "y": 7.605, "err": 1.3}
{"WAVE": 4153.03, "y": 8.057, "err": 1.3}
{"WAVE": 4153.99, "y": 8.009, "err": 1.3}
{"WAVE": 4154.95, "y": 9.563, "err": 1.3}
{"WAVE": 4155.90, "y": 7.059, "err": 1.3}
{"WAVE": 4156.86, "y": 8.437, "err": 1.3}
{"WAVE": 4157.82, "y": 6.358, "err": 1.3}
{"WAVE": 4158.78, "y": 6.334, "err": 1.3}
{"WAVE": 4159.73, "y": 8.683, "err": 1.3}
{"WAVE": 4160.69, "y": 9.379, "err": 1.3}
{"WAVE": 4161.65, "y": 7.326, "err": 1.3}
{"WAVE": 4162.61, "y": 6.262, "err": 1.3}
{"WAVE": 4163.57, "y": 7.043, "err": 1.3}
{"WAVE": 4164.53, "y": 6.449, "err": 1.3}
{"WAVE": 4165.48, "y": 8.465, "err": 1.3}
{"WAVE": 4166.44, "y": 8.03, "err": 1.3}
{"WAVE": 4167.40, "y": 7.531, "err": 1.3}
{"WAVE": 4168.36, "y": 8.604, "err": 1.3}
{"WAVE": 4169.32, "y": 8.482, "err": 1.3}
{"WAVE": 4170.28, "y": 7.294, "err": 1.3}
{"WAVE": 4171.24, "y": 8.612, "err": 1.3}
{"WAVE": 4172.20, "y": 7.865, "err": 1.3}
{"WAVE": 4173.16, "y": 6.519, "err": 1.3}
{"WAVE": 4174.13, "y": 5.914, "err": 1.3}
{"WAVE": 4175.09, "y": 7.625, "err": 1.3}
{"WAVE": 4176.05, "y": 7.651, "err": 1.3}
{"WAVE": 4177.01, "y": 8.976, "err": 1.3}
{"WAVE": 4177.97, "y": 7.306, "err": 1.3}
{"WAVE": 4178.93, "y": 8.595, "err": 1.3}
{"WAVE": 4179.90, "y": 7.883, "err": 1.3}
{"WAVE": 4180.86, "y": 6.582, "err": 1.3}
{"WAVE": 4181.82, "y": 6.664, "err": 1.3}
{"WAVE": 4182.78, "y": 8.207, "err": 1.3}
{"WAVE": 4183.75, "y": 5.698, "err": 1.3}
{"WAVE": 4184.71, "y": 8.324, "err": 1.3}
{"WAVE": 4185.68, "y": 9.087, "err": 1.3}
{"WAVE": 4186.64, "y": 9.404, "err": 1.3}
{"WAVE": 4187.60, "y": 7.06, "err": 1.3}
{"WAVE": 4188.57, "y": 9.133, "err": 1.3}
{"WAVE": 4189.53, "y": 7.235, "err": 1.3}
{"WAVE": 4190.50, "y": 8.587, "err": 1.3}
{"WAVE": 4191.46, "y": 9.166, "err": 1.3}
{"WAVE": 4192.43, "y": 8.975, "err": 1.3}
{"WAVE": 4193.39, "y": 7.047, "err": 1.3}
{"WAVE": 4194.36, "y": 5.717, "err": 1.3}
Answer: 4.0 angstrom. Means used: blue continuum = 7.8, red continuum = 7.53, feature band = 6.86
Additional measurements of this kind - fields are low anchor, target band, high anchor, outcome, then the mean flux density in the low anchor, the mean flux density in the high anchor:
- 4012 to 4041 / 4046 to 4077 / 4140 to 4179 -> 2.7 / 8.14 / 7.57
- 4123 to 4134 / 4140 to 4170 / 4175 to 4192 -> 1.0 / 7.67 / 7.97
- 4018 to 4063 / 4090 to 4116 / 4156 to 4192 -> 3.9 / 7.94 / 7.74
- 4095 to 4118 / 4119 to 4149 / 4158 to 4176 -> -1.6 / 6.83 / 7.56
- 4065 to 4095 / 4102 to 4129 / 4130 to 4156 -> 0.6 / 7.08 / 7.6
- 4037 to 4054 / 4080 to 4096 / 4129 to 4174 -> 1.8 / 8.27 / 7.6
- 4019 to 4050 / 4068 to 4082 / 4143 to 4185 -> 1.9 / 8.27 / 7.53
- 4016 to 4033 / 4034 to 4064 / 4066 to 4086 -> -2.0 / 7.69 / 7.16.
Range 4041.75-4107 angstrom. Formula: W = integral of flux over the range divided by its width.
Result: 7.13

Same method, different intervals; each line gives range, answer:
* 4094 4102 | 6.59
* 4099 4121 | 7.08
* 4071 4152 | 7.2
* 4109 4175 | 7.56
